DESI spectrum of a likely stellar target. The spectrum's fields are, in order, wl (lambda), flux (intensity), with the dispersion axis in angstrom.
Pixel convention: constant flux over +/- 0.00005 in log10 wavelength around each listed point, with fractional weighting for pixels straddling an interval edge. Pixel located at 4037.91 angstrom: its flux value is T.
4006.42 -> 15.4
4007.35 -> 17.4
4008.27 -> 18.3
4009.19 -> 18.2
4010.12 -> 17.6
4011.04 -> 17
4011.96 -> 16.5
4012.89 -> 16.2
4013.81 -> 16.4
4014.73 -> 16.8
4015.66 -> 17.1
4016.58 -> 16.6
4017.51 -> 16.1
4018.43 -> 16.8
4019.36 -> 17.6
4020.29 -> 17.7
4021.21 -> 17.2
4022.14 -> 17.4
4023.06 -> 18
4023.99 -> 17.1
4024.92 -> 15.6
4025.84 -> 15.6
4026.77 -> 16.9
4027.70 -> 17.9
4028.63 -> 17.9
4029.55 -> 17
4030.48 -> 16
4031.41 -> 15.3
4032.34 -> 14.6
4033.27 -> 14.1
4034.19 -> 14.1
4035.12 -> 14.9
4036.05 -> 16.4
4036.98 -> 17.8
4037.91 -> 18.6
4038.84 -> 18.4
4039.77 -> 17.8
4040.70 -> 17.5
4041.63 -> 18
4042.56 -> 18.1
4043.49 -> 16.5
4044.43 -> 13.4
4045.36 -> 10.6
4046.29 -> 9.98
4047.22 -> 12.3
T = 18.6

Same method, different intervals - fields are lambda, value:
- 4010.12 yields 17.6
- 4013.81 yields 16.4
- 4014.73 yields 16.8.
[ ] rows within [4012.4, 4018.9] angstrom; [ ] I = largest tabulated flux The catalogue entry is 17.1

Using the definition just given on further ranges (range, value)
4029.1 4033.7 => 17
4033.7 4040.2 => 18.6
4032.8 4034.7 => 14.1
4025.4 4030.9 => 17.9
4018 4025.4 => 18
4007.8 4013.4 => 18.3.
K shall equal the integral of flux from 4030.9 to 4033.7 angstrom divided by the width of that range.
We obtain 14.7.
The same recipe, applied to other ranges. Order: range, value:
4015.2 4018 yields 16.6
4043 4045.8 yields 13.5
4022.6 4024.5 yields 17.5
